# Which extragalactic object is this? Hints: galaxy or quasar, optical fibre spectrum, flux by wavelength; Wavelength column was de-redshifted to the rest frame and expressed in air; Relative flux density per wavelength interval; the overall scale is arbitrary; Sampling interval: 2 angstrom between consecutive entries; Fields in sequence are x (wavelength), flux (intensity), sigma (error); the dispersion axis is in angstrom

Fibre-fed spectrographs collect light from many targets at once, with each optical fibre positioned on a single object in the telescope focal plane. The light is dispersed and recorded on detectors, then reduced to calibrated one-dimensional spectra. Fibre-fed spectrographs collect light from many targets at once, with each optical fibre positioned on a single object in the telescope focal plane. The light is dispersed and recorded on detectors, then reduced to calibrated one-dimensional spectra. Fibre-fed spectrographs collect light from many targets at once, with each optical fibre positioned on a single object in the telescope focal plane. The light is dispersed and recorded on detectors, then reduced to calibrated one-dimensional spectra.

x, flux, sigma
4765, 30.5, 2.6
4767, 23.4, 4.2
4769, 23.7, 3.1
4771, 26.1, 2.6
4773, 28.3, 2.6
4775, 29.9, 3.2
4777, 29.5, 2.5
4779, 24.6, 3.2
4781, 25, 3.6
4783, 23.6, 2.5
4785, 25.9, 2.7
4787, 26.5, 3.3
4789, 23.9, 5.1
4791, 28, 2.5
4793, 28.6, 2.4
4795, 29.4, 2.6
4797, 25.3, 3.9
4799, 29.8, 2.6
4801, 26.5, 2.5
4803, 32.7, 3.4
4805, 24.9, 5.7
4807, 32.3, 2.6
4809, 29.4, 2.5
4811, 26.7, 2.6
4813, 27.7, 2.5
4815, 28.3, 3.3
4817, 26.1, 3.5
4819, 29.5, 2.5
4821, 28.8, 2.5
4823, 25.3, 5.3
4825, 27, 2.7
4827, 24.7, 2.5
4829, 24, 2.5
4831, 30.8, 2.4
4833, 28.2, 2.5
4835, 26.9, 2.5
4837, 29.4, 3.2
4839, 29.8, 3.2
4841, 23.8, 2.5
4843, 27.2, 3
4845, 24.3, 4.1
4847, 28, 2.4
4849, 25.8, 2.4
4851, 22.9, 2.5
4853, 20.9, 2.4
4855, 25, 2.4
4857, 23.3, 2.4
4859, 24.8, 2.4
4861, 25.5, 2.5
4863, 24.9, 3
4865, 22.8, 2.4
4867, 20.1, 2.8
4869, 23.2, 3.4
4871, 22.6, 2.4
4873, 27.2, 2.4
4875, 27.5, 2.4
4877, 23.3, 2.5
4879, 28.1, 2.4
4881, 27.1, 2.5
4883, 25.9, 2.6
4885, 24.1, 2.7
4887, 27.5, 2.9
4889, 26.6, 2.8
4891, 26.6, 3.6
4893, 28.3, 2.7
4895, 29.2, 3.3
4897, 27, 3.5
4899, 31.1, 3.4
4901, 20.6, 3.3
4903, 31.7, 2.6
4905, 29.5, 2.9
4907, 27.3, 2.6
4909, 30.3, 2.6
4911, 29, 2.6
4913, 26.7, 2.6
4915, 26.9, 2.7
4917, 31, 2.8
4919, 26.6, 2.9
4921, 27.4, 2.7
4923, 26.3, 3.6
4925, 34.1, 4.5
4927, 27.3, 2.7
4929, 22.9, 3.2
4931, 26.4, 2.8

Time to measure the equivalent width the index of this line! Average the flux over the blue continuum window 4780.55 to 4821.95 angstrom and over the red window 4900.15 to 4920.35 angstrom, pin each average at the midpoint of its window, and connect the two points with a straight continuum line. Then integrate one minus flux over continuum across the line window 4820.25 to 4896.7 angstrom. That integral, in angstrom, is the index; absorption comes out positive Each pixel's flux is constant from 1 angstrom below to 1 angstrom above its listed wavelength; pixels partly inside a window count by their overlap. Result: 5.45 angstrom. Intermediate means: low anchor 27.6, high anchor 28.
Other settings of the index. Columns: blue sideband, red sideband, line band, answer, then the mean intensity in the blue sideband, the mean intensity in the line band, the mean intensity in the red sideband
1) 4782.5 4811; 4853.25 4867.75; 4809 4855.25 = -2.2 angstrom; 27.7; 26.7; 23.7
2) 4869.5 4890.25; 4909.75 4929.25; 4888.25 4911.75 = -1.0 angstrom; 25.9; 28.1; 28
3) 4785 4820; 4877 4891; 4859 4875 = 1.6 angstrom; 27.9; 24.1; 26.3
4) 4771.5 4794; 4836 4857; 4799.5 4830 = -1.7 angstrom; 26.7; 27.6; 25.6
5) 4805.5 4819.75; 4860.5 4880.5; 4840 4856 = 0.8 angstrom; 28.4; 24.7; 24.6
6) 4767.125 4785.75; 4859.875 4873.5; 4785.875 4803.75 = -1.5 angstrom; 26.2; 27.8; 23.6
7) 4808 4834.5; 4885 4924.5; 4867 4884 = 1.5 angstrom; 27.4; 25.3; 27.9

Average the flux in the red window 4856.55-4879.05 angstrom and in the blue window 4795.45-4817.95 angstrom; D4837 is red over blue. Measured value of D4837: 0.86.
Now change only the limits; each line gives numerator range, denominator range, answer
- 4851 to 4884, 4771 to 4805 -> 0.90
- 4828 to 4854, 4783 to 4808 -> 0.95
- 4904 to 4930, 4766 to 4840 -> 1.03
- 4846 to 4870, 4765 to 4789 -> 0.92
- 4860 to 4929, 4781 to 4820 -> 0.97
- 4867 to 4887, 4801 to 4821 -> 0.89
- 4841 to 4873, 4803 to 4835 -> 0.87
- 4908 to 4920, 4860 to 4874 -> 1.20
